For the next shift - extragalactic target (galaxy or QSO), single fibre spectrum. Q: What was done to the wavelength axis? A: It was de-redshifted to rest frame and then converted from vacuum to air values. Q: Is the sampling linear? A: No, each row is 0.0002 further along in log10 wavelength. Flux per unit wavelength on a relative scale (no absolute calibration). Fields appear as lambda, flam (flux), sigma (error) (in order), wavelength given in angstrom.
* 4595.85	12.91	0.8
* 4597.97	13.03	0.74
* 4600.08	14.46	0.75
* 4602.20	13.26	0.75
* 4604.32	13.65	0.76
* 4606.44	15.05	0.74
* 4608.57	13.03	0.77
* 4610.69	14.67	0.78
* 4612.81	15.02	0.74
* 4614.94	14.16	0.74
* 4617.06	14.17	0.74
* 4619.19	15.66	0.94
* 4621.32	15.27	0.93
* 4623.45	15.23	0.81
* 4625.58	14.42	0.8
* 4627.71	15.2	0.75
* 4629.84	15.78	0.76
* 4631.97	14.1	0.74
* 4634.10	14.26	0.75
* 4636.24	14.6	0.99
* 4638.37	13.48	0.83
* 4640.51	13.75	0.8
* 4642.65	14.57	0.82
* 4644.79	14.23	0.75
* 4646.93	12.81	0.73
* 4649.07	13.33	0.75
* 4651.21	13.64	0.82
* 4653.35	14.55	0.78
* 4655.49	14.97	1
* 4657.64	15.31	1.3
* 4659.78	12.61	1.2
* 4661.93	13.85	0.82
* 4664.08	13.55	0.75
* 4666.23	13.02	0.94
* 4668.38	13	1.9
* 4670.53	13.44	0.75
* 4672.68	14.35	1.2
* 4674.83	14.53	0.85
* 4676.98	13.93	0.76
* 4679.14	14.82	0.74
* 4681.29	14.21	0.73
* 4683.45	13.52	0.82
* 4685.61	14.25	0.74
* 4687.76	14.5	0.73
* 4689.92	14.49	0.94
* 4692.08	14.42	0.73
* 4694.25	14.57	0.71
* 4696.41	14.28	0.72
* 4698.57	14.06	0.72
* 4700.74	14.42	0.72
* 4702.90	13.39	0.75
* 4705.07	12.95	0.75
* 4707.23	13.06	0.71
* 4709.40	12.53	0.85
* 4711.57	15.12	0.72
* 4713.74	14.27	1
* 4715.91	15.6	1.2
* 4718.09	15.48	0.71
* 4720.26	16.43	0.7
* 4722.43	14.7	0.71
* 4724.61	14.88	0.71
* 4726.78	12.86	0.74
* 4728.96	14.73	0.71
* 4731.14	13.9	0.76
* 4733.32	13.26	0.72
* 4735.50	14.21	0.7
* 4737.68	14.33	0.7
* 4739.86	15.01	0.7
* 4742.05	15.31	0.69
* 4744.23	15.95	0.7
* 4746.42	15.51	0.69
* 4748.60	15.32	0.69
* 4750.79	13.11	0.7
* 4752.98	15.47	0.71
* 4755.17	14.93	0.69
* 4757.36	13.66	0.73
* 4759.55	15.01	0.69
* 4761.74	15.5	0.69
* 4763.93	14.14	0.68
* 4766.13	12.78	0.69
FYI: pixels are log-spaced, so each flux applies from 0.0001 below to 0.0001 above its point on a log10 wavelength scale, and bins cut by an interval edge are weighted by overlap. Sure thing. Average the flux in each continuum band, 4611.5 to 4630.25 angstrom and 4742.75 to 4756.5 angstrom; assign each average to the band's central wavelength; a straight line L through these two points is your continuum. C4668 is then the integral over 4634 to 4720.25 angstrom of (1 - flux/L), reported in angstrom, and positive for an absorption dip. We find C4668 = 5.3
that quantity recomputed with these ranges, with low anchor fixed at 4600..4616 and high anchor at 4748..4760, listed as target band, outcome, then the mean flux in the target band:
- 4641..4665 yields 0.53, 13.9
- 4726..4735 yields 0.44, 13.7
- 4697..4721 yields 0.23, 14.3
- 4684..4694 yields -0.02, 14.4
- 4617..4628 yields -0.68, 15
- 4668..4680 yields 0.22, 14.1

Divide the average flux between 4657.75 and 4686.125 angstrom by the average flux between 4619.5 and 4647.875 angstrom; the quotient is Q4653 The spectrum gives 0.95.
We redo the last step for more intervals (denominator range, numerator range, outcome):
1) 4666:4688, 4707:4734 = 1.03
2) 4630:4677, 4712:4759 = 1.06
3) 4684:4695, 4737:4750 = 1.06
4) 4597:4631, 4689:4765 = 1.00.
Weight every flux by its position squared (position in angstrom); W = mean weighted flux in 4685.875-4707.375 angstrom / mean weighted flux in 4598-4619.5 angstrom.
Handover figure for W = 1.03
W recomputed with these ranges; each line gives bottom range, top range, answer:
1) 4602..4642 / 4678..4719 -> 1.01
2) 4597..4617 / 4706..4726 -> 1.09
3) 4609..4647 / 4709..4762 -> 1.06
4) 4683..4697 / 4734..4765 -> 1.06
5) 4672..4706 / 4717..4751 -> 1.06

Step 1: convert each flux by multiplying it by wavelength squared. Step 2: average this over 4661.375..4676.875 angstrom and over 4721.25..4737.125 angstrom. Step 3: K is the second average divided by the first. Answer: 1.1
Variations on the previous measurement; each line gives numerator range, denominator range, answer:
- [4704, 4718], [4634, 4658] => 1.02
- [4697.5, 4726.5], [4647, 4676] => 1.06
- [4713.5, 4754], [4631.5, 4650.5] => 1.11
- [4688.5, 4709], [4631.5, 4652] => 1.03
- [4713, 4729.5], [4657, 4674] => 1.12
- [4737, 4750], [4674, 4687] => 1.10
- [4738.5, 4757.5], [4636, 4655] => 1.13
